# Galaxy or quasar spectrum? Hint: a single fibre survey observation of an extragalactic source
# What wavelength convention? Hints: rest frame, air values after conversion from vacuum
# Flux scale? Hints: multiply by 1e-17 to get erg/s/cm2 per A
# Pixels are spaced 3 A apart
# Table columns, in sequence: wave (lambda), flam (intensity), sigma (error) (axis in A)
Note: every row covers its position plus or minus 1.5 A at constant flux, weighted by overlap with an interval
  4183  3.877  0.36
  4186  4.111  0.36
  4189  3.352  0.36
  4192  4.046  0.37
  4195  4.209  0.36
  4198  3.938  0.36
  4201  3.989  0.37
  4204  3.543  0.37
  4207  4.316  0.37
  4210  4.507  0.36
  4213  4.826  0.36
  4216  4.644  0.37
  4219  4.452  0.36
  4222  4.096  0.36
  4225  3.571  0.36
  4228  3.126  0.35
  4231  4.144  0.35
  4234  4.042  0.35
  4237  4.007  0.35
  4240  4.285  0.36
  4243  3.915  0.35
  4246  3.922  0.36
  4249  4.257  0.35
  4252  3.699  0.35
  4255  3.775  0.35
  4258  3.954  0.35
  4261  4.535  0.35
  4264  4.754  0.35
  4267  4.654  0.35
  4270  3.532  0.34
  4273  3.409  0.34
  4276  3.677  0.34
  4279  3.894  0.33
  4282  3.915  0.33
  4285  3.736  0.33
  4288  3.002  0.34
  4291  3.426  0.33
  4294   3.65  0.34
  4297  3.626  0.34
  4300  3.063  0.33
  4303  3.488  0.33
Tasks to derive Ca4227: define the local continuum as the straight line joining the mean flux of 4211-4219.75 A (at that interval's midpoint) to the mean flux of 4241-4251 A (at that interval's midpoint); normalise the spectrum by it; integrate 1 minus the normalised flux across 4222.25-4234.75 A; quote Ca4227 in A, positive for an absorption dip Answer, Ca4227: 1.8 A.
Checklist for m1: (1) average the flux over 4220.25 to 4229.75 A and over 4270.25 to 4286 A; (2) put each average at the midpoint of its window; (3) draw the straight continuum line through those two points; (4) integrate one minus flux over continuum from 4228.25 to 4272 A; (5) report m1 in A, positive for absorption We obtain -4.75 A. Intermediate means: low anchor 3.63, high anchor 3.71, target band 4.07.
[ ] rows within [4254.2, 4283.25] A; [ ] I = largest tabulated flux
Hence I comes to 4.754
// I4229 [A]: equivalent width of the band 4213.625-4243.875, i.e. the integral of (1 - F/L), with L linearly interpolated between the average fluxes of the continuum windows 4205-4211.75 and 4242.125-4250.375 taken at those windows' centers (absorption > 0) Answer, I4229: 1.0 A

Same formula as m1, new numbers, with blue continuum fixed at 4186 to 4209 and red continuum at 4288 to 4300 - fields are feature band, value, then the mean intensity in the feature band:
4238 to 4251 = -1.3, 4.08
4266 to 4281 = -1.1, 3.81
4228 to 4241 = -0.9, 4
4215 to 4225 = -1.1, 4.26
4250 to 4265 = -2.1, 4.13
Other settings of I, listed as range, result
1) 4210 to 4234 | 4.826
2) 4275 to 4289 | 3.915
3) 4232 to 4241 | 4.285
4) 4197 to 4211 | 4.507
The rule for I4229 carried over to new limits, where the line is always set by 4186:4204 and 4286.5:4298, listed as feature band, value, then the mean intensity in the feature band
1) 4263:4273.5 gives -1.7 A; 4.12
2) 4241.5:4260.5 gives -1.8 A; 3.95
